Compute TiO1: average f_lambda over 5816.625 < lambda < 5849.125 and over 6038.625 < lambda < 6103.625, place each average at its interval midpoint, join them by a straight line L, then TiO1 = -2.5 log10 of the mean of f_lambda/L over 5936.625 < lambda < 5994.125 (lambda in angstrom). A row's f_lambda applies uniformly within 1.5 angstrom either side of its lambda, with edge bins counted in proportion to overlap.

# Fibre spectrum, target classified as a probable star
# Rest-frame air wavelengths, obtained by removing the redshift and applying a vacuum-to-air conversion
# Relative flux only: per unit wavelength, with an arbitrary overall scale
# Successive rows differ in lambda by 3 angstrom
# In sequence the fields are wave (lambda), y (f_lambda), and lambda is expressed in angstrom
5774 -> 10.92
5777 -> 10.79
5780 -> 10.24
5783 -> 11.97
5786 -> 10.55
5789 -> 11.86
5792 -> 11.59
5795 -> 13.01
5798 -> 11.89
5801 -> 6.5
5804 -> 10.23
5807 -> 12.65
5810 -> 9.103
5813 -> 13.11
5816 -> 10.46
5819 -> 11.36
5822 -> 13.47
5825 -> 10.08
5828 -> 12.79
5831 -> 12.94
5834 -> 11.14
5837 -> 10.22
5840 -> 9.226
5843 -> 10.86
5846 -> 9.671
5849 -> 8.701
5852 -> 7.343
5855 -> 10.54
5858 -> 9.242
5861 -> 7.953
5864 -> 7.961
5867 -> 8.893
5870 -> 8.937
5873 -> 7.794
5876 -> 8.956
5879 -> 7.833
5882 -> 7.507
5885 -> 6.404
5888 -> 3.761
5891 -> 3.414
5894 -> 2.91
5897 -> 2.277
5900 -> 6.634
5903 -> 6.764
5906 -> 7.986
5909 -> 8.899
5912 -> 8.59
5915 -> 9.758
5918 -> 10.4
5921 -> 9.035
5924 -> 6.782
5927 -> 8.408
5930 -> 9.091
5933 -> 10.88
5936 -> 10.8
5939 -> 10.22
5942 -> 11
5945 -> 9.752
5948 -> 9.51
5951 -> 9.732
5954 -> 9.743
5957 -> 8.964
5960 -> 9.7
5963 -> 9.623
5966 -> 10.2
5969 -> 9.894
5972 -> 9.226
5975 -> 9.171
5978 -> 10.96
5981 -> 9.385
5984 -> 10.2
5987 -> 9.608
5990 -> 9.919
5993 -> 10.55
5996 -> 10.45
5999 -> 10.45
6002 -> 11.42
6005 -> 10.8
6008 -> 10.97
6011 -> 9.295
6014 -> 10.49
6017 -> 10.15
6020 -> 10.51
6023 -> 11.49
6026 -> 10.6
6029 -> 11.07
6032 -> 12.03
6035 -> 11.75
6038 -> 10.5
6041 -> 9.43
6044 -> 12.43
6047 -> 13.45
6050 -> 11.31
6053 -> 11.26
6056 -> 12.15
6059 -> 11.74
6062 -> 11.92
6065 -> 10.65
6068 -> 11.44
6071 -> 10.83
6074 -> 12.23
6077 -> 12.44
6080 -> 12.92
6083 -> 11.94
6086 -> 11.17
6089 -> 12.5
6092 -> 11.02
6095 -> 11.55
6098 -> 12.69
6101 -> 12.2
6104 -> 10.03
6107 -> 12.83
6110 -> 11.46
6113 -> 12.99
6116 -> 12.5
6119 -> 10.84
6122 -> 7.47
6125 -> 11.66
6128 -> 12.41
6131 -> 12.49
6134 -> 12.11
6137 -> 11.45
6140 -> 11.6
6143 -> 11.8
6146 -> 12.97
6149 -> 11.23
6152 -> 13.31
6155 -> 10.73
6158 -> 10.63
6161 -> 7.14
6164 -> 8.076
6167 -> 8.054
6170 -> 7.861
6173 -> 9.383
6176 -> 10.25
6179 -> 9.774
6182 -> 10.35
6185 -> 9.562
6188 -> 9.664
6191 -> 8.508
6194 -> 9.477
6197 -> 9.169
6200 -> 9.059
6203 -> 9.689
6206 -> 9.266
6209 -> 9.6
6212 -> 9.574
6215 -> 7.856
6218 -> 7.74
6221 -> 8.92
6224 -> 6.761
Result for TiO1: 0.16 mag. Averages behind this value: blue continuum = 11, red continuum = 11.7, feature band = 9.87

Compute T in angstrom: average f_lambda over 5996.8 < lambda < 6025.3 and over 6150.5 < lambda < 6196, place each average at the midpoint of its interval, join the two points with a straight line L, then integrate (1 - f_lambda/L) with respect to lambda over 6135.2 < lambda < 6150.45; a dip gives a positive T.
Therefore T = -3.3 angstrom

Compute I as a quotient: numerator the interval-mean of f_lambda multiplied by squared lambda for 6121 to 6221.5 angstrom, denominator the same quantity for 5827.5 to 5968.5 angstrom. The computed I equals 1.3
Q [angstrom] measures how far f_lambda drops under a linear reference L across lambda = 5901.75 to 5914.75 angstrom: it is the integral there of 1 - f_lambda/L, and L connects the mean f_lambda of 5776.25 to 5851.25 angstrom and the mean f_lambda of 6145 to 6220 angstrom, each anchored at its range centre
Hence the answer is 2.9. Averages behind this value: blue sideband 10.9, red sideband 9.53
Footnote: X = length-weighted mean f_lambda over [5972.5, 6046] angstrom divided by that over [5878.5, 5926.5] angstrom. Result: 1.55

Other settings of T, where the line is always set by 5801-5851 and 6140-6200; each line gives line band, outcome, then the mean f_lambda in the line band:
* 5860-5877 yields 3.7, 8.41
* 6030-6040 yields -1.0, 11.3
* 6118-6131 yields -1.0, 10.8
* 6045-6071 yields -3.8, 11.7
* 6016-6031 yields -0.8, 10.8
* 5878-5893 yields 7.1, 5.62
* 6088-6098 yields -1.7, 11.8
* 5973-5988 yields 0.8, 9.85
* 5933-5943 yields -0.1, 10.7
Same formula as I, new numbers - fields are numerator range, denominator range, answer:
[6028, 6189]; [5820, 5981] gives 1.34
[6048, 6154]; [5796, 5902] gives 1.43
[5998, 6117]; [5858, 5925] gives 1.66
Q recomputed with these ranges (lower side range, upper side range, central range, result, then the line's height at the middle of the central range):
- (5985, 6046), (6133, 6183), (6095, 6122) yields -3.0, 10.5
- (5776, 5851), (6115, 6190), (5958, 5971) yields 1.2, 10.8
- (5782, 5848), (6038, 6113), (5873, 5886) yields 4.1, 11.3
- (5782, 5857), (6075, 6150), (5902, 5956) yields 9.0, 11.2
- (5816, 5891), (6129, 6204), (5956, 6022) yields -3.2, 9.64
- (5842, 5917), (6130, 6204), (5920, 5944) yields -4.4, 8.05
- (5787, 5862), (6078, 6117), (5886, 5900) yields 9.4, 11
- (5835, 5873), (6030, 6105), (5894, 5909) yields 5.8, 9.67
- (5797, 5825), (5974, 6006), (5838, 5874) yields 6.0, 10.8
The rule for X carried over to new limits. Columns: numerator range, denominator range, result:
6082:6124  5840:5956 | 1.39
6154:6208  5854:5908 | 1.33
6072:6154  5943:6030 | 1.17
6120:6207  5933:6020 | 1.01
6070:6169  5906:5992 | 1.18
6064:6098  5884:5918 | 1.86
